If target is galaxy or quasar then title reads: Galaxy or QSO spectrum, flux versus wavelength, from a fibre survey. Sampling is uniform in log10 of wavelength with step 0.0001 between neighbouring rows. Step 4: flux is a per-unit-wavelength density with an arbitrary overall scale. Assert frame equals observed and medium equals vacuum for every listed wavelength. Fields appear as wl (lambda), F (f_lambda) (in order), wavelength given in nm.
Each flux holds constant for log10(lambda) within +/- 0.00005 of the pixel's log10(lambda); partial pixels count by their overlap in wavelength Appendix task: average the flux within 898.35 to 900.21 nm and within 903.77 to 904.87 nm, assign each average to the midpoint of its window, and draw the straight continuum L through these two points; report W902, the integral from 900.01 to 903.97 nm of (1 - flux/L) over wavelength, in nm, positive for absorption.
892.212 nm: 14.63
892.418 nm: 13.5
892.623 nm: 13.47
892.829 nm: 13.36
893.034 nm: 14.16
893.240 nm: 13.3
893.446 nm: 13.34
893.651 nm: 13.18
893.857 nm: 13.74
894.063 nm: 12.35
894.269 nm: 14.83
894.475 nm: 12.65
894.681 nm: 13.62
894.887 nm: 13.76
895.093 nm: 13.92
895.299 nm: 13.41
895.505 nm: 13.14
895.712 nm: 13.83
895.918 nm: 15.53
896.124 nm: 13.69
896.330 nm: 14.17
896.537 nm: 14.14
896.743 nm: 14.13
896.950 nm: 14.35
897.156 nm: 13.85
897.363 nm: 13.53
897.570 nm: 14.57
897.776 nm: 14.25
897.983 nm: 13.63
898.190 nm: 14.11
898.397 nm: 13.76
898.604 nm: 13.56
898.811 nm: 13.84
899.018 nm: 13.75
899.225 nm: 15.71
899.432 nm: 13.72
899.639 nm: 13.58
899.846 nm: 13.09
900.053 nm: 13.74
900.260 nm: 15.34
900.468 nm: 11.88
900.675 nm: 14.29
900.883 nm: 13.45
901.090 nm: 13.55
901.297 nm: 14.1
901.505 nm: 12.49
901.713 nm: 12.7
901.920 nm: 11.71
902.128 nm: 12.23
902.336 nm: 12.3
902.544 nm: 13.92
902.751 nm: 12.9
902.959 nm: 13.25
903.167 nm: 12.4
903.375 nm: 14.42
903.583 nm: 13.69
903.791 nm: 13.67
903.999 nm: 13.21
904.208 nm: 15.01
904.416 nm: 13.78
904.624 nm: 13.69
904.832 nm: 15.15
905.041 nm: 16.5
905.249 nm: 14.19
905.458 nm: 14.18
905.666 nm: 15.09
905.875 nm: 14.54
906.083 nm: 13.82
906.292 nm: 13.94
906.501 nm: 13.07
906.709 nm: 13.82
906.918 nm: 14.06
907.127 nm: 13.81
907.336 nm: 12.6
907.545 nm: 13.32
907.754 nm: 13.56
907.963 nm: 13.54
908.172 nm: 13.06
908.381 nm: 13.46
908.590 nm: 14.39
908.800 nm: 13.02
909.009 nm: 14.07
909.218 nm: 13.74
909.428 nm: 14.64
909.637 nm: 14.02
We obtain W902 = 0.207 nm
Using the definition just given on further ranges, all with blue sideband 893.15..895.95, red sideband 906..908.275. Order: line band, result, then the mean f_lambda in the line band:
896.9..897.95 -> -0.040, 14.1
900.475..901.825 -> 0.023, 13.3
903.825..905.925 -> -0.154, 14.5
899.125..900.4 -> -0.055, 14.1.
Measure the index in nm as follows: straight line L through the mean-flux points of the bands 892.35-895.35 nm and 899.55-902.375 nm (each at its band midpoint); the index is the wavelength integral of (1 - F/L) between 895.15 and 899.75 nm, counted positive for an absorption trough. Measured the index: -0.23 nm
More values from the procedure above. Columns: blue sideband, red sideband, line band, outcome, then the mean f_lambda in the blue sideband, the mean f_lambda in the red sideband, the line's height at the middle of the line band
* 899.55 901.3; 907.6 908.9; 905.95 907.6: -0.01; 13.7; 13.5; 13.5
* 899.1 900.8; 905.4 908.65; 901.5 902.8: 0.12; 13.9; 13.8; 13.9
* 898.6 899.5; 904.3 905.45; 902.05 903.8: 0.16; 14.2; 14.6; 14.5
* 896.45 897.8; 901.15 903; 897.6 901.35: -0.10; 14.1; 12.8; 13.5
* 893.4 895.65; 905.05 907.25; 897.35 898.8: -0.03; 13.5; 14.1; 13.7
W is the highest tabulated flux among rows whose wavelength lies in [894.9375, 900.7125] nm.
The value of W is 15.71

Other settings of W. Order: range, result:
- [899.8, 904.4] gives 15.34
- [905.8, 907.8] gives 14.54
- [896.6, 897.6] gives 14.57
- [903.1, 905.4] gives 16.5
